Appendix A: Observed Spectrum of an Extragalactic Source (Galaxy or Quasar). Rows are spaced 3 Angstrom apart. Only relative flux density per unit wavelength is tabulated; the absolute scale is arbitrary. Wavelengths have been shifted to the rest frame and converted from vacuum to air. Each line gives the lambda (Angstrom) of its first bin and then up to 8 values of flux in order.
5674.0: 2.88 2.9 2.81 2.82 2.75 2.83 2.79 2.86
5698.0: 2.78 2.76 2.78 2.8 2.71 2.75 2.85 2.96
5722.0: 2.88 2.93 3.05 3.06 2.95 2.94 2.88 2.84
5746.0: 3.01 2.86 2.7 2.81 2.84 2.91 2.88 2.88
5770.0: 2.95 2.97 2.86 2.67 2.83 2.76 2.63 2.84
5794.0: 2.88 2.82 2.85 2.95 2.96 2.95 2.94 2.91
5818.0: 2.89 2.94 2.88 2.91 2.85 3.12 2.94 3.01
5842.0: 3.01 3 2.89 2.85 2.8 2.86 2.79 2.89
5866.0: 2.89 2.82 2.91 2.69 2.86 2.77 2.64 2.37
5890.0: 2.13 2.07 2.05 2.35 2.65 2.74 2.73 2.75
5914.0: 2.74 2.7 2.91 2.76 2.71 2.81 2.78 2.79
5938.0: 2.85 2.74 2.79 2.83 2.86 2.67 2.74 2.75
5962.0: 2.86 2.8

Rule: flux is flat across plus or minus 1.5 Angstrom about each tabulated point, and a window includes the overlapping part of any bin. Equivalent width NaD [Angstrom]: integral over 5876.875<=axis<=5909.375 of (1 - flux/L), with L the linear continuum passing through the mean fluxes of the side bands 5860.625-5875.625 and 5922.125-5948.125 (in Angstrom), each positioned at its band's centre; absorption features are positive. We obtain 3.9 Angstrom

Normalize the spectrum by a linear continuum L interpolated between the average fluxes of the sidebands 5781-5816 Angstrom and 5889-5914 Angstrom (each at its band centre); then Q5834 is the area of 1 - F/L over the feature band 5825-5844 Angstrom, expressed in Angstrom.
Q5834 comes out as -1.8 Angstrom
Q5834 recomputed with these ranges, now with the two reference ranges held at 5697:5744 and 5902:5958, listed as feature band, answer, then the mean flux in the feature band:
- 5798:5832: -1.1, 2.91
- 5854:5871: -0.3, 2.85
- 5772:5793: 0.4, 2.79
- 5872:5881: 0.0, 2.8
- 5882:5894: 2.0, 2.33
